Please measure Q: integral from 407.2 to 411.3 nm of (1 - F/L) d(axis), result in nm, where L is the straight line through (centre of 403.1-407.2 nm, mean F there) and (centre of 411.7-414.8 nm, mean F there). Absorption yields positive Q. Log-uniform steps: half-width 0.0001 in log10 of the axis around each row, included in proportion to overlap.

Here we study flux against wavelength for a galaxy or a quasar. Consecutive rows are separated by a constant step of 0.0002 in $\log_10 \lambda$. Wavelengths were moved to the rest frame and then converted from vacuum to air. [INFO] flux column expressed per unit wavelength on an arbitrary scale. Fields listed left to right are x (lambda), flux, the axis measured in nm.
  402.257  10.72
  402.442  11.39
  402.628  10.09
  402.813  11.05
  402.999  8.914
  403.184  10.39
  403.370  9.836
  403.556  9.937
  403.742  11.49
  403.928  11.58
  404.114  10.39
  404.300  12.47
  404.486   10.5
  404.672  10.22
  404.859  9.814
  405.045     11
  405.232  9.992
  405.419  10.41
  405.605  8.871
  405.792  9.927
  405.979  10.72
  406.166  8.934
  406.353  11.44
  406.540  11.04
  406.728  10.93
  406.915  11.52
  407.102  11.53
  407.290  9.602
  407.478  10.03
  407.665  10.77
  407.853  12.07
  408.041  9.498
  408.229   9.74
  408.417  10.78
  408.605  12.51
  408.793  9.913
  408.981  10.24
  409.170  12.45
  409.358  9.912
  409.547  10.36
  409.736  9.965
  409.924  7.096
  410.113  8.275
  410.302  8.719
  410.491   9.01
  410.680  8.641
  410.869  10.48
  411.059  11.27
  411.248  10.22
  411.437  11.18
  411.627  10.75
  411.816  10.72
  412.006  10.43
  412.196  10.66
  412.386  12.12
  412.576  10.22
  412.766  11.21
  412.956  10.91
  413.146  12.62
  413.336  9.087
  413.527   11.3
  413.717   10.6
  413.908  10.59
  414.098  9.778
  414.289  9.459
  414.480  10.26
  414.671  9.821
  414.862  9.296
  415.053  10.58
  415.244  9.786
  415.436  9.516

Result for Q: 0.20 nm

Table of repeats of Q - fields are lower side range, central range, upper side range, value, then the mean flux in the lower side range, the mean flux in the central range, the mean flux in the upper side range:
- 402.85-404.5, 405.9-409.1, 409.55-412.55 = -0.12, 10.6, 10.7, 9.99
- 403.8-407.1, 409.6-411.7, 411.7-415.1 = 0.19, 10.6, 9.6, 10.5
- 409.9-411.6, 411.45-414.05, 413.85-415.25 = -0.29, 9.58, 10.9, 9.94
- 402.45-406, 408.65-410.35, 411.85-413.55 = 0.15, 10.4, 9.77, 10.9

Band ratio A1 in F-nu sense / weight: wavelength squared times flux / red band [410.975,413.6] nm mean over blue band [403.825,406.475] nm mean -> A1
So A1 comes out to 1.08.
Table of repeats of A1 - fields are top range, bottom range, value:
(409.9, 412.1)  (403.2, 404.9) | 0.95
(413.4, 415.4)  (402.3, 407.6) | 1.01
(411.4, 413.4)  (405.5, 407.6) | 1.08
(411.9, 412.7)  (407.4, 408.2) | 1.05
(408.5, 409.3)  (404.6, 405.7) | 1.14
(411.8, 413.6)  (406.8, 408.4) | 1.06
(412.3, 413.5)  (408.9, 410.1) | 1.14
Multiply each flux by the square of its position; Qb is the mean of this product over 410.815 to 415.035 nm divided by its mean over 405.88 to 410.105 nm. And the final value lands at 1.0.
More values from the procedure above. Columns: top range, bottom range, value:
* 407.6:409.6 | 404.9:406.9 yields 1.05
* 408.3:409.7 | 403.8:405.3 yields 1.03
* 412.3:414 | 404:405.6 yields 1.08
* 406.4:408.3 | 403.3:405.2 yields 1.01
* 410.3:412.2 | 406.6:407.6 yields 0.97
